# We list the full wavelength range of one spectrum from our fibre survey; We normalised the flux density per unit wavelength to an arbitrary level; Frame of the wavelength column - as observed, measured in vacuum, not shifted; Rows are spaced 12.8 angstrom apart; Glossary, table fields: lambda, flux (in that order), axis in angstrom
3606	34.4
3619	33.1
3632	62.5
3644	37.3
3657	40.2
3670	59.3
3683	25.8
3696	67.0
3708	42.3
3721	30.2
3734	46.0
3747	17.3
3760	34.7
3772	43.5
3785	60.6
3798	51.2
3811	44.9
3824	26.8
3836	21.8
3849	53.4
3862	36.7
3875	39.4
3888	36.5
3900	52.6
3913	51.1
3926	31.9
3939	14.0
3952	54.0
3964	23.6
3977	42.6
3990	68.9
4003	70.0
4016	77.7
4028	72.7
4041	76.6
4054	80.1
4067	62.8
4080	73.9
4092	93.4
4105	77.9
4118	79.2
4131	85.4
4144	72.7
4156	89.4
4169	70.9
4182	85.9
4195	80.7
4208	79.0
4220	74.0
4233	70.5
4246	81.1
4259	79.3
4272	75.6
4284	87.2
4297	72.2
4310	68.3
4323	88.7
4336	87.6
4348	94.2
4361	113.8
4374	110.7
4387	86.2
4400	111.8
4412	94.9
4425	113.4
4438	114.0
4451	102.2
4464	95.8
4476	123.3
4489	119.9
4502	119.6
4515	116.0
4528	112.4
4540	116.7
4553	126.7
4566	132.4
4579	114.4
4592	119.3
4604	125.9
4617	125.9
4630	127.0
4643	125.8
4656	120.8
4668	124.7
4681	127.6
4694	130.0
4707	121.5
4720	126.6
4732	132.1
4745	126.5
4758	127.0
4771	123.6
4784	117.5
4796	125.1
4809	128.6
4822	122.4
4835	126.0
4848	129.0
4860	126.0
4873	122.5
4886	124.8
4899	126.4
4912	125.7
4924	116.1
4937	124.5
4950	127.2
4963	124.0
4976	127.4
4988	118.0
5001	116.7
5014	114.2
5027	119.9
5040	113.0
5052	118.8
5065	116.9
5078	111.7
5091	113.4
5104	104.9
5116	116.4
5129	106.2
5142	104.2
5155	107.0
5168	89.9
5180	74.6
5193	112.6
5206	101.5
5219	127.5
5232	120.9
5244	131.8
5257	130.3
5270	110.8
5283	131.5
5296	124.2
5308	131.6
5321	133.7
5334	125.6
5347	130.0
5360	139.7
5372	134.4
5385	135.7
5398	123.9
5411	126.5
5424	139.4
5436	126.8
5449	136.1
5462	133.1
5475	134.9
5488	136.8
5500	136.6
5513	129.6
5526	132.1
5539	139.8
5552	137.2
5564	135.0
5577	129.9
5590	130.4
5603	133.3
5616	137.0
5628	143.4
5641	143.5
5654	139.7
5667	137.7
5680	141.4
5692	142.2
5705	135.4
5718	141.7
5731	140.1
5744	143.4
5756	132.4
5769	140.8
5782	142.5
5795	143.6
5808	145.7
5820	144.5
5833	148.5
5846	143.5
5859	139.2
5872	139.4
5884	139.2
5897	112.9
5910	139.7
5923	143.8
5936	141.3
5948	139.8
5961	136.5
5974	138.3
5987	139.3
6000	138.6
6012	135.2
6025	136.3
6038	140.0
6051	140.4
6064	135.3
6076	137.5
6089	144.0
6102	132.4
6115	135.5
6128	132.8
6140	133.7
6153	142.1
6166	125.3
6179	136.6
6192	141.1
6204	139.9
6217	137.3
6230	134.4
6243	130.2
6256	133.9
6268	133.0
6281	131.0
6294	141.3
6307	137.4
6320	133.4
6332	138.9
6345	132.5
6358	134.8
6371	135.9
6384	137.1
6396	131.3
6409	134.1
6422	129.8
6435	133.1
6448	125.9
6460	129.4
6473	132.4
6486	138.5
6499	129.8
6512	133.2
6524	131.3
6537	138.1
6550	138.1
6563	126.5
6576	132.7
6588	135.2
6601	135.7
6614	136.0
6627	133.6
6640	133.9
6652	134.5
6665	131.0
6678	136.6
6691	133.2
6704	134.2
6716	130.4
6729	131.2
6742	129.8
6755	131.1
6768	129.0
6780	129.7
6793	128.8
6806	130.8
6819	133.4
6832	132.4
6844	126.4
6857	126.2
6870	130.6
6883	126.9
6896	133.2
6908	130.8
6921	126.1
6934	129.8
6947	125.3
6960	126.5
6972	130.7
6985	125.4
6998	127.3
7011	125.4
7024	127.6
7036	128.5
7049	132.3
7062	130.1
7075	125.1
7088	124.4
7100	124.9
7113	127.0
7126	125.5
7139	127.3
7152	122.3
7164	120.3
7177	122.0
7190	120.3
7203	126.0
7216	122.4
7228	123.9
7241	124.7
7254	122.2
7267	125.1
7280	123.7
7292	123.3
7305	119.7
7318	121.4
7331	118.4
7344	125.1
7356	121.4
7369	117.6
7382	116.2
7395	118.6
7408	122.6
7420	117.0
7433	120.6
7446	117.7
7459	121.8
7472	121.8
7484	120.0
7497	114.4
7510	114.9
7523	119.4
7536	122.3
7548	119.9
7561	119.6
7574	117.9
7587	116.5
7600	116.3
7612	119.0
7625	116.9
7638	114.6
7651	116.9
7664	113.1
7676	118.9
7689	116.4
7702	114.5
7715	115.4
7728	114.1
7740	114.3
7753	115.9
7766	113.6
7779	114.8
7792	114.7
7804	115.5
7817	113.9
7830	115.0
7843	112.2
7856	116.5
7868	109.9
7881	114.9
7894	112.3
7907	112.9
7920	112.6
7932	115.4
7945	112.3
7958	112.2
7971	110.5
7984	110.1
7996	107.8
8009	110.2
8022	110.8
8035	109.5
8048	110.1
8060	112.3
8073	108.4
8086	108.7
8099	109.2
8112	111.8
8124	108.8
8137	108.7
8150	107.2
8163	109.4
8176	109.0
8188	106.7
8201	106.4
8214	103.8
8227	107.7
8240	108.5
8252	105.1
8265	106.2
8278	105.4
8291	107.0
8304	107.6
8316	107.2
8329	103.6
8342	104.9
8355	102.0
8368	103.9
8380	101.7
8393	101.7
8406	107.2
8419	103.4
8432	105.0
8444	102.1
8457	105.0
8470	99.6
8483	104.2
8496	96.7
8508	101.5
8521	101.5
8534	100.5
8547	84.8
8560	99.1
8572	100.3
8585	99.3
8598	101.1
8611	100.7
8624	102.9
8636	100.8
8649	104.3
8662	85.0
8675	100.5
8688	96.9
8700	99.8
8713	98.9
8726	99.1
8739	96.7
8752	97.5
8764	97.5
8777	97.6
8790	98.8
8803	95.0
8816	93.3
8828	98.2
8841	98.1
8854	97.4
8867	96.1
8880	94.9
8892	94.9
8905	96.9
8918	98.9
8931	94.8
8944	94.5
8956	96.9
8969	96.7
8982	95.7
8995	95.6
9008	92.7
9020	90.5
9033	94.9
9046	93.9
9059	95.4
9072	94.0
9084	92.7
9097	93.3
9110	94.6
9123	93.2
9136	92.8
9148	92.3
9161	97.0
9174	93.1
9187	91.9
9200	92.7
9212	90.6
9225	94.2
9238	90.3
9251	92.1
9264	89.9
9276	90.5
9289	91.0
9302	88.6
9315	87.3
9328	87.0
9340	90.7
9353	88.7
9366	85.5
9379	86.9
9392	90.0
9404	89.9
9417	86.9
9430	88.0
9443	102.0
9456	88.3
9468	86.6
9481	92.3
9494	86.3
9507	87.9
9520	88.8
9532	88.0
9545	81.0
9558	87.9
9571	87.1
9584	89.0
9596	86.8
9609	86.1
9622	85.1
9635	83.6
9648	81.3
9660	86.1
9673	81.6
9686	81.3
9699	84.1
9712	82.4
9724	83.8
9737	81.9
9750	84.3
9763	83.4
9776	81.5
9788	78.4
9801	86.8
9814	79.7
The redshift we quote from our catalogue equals 0.00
